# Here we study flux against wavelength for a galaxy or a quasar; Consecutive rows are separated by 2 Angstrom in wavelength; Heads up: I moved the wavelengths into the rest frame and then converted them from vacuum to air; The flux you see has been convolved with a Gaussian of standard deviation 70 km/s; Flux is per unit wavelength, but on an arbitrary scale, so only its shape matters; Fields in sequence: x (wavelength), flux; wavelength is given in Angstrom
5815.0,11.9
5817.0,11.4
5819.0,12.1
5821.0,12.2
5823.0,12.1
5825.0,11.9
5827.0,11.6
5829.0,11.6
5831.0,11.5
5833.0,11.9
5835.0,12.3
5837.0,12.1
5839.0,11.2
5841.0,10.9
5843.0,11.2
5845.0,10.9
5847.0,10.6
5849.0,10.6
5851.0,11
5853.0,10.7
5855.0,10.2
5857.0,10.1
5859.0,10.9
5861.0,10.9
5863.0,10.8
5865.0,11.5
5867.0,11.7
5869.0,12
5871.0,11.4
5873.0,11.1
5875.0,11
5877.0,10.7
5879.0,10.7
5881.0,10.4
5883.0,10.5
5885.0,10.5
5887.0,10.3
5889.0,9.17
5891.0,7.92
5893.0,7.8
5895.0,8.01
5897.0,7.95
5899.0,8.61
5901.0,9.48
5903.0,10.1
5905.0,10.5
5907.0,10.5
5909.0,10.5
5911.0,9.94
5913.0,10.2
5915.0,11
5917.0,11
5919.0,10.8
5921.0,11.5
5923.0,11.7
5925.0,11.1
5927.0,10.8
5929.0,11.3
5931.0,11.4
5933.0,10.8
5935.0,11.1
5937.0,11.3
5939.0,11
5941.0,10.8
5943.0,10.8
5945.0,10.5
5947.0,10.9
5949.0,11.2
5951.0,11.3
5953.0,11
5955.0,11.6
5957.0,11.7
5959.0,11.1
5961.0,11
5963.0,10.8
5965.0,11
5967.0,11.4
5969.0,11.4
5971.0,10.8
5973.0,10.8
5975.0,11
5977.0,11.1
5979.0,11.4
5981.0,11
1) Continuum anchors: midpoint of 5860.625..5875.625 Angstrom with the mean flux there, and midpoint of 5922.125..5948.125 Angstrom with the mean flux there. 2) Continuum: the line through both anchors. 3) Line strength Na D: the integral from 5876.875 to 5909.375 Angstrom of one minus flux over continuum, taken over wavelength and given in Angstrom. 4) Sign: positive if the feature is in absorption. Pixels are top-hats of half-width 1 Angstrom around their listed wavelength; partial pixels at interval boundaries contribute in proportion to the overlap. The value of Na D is 4.7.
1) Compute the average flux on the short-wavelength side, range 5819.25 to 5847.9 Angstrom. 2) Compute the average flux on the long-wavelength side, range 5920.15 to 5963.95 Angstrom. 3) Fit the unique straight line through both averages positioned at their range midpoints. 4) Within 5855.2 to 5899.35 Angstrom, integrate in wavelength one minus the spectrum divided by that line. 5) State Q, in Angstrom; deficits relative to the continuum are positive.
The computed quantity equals 4.7 Angstrom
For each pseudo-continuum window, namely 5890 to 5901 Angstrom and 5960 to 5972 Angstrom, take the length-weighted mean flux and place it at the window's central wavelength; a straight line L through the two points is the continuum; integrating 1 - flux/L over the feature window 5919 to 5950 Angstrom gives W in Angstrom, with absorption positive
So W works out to -4.2 Angstrom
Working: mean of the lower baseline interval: 8.19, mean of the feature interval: 11.1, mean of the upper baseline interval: 11.1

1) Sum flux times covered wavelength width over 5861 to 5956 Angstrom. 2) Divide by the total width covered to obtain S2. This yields 10.6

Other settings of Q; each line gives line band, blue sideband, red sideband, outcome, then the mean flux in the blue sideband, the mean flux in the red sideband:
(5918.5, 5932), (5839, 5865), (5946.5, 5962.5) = -0.2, 10.8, 11.2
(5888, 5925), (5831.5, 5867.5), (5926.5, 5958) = 4.1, 11.1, 11.1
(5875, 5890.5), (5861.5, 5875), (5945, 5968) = 1.4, 11.4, 11.2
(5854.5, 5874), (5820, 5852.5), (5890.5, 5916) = -0.9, 11.5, 9.45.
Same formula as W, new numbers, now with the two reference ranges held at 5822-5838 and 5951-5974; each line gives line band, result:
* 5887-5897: 2.7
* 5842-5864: 1.9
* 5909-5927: 0.8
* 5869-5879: 0.5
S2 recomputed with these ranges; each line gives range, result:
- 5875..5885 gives 10.6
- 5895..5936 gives 10.5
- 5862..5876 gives 11.4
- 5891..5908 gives 9.05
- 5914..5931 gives 11.2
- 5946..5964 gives 11.2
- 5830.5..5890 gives 11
